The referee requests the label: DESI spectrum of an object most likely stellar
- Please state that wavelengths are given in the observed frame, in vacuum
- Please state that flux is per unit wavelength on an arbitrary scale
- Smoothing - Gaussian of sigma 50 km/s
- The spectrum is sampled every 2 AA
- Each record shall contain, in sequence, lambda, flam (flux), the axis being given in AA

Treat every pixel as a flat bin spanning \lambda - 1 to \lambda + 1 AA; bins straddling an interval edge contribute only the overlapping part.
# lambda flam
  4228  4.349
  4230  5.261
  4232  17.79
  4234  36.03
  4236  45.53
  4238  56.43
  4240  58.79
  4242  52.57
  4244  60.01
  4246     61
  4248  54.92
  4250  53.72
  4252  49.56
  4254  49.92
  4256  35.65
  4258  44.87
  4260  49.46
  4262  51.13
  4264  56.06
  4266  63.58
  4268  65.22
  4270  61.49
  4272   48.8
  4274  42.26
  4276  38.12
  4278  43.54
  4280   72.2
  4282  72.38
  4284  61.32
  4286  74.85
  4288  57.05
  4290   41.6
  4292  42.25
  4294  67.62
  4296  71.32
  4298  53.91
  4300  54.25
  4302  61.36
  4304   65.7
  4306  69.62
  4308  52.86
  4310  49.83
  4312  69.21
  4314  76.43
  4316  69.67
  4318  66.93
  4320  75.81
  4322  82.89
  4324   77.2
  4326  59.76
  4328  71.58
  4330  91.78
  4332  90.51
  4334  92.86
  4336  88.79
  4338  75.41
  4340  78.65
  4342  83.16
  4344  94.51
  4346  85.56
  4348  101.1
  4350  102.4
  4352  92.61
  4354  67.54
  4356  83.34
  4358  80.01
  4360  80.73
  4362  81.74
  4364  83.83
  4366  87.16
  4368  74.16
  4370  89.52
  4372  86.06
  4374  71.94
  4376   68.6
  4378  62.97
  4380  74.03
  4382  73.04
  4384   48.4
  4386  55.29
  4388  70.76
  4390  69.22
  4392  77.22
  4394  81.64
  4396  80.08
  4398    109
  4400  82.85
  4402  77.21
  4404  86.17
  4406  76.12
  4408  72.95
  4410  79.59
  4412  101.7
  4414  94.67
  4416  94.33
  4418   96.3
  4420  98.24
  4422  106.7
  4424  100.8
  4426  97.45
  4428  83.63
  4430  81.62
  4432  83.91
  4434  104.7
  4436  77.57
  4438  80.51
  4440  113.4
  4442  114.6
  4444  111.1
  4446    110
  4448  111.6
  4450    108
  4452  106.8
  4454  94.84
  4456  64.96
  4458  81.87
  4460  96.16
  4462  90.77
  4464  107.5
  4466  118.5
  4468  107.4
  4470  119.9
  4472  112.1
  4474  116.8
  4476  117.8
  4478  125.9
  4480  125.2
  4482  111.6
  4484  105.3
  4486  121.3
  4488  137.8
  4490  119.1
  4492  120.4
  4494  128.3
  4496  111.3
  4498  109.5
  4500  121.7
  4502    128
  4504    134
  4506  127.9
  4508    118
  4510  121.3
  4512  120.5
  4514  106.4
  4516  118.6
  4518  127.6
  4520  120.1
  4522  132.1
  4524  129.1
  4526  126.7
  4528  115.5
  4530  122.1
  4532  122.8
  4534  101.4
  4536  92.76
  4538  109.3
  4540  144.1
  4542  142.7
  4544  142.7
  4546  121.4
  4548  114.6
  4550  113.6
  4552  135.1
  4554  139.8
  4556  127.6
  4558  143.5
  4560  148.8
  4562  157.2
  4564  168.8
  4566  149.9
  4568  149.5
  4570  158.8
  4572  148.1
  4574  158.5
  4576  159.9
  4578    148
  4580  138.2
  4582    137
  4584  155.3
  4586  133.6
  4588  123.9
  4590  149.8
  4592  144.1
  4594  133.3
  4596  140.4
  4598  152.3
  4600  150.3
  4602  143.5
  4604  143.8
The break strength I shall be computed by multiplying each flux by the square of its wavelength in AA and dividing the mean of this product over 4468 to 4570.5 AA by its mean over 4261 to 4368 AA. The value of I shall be 2.0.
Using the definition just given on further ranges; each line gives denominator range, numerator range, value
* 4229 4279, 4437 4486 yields 2.44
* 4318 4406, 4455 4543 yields 1.55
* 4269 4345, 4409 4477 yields 1.58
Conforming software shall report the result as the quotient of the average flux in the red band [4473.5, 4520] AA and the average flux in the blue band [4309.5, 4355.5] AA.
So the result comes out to 1.5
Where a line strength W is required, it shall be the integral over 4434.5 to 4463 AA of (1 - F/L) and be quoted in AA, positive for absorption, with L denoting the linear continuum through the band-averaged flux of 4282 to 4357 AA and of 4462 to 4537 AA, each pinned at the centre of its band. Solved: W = 2.2 AA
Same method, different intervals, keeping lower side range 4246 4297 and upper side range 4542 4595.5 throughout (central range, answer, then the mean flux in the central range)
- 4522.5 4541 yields 1.8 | 119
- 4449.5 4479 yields 1.9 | 105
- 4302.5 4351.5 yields -4.4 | 78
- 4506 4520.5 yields 0.7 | 120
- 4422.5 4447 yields 1.5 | 96.8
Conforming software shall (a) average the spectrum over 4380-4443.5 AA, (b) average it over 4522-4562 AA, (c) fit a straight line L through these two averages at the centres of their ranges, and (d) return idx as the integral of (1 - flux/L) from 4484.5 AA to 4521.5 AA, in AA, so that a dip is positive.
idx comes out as -2.29 AA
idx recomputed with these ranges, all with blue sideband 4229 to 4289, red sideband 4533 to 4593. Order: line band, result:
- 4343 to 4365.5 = -2.3 AA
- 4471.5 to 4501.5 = -0.7 AA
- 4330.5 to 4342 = -1.9 AA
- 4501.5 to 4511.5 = -0.3 AA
